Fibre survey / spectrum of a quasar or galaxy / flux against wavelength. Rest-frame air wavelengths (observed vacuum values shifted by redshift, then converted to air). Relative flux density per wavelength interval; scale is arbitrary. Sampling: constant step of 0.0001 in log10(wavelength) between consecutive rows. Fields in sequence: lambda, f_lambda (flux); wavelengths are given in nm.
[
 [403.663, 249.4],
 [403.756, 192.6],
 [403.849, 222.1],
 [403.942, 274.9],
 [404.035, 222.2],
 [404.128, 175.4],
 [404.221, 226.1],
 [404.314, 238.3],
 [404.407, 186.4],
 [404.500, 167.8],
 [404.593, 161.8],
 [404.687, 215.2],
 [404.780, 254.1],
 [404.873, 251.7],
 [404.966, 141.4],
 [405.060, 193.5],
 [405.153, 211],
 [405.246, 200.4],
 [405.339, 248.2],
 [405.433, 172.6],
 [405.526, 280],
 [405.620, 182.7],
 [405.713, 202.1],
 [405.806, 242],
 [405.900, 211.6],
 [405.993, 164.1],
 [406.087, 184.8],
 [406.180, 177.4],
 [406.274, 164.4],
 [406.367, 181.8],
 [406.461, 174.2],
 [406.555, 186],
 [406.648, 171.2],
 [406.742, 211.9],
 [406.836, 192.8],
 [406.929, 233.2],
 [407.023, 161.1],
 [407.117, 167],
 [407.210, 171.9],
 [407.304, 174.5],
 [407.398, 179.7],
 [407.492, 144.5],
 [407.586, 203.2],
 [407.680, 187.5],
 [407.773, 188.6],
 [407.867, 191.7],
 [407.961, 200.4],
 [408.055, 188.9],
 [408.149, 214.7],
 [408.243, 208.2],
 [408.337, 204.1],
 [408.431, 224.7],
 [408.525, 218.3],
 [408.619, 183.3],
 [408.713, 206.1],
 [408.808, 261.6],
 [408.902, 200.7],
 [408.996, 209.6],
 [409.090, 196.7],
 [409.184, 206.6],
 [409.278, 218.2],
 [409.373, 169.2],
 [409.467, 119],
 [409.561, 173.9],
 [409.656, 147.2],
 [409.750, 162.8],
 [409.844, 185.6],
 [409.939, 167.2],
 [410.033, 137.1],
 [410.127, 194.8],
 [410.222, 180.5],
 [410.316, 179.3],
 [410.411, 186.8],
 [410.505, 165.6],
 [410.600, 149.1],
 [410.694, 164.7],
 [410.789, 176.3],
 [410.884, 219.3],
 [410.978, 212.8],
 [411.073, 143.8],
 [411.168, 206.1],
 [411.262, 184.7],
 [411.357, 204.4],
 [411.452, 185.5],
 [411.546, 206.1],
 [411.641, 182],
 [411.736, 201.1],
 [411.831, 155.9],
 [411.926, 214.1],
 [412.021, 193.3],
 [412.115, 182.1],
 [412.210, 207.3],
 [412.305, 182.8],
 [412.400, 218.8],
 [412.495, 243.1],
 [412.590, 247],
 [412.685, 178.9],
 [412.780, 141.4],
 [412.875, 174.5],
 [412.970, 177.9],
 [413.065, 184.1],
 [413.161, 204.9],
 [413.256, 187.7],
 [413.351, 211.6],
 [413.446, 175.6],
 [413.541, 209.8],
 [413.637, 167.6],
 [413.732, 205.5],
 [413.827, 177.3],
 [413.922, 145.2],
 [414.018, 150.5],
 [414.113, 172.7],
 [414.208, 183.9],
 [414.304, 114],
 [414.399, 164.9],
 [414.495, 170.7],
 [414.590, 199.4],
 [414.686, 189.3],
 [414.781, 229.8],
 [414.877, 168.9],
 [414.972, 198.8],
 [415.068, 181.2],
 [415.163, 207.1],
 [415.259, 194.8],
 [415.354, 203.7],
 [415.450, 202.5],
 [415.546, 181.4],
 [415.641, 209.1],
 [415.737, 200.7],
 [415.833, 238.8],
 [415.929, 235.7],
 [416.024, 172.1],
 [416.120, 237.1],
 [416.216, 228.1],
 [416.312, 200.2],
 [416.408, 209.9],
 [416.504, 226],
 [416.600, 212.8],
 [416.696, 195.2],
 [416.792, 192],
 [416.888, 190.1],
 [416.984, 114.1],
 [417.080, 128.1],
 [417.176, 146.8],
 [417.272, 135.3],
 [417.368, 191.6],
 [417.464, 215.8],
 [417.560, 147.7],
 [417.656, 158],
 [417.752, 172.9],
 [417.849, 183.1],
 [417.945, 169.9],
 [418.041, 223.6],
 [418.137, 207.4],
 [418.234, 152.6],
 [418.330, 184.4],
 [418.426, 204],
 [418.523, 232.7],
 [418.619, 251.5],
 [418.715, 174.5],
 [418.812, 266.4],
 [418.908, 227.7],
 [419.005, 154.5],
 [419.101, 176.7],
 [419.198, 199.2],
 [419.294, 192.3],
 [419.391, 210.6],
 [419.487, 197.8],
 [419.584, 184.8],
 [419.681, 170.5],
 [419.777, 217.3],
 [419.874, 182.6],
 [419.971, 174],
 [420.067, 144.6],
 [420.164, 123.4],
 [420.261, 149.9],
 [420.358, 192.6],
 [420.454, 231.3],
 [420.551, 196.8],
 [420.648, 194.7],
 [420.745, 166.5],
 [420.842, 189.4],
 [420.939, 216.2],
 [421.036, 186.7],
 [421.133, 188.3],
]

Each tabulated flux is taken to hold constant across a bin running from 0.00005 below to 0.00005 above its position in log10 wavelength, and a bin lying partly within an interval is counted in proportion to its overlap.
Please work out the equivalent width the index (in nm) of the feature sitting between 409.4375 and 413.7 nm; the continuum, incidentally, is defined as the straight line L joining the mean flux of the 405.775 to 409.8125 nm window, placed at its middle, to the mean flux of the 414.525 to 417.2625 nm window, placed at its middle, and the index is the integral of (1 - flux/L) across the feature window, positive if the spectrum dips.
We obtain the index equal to 0.172 nm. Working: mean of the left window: 190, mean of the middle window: 185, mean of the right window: 195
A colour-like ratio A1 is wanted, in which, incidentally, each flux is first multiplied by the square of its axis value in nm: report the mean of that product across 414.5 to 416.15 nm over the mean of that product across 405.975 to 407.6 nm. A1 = 1.2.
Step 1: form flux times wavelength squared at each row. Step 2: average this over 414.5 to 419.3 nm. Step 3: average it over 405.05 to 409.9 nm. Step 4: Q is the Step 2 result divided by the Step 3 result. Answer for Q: 1.05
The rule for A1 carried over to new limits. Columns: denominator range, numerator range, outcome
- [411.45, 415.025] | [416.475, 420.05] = 1.03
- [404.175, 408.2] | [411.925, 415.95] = 1.01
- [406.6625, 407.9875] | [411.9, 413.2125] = 1.08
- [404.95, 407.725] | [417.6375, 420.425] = 1.06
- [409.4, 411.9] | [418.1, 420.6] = 1.13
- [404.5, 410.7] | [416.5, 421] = 1.03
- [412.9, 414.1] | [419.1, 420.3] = 1.01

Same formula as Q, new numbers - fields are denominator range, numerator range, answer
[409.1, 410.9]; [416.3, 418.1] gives 1.07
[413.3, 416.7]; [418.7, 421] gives 1.00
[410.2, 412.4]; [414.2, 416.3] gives 1.07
